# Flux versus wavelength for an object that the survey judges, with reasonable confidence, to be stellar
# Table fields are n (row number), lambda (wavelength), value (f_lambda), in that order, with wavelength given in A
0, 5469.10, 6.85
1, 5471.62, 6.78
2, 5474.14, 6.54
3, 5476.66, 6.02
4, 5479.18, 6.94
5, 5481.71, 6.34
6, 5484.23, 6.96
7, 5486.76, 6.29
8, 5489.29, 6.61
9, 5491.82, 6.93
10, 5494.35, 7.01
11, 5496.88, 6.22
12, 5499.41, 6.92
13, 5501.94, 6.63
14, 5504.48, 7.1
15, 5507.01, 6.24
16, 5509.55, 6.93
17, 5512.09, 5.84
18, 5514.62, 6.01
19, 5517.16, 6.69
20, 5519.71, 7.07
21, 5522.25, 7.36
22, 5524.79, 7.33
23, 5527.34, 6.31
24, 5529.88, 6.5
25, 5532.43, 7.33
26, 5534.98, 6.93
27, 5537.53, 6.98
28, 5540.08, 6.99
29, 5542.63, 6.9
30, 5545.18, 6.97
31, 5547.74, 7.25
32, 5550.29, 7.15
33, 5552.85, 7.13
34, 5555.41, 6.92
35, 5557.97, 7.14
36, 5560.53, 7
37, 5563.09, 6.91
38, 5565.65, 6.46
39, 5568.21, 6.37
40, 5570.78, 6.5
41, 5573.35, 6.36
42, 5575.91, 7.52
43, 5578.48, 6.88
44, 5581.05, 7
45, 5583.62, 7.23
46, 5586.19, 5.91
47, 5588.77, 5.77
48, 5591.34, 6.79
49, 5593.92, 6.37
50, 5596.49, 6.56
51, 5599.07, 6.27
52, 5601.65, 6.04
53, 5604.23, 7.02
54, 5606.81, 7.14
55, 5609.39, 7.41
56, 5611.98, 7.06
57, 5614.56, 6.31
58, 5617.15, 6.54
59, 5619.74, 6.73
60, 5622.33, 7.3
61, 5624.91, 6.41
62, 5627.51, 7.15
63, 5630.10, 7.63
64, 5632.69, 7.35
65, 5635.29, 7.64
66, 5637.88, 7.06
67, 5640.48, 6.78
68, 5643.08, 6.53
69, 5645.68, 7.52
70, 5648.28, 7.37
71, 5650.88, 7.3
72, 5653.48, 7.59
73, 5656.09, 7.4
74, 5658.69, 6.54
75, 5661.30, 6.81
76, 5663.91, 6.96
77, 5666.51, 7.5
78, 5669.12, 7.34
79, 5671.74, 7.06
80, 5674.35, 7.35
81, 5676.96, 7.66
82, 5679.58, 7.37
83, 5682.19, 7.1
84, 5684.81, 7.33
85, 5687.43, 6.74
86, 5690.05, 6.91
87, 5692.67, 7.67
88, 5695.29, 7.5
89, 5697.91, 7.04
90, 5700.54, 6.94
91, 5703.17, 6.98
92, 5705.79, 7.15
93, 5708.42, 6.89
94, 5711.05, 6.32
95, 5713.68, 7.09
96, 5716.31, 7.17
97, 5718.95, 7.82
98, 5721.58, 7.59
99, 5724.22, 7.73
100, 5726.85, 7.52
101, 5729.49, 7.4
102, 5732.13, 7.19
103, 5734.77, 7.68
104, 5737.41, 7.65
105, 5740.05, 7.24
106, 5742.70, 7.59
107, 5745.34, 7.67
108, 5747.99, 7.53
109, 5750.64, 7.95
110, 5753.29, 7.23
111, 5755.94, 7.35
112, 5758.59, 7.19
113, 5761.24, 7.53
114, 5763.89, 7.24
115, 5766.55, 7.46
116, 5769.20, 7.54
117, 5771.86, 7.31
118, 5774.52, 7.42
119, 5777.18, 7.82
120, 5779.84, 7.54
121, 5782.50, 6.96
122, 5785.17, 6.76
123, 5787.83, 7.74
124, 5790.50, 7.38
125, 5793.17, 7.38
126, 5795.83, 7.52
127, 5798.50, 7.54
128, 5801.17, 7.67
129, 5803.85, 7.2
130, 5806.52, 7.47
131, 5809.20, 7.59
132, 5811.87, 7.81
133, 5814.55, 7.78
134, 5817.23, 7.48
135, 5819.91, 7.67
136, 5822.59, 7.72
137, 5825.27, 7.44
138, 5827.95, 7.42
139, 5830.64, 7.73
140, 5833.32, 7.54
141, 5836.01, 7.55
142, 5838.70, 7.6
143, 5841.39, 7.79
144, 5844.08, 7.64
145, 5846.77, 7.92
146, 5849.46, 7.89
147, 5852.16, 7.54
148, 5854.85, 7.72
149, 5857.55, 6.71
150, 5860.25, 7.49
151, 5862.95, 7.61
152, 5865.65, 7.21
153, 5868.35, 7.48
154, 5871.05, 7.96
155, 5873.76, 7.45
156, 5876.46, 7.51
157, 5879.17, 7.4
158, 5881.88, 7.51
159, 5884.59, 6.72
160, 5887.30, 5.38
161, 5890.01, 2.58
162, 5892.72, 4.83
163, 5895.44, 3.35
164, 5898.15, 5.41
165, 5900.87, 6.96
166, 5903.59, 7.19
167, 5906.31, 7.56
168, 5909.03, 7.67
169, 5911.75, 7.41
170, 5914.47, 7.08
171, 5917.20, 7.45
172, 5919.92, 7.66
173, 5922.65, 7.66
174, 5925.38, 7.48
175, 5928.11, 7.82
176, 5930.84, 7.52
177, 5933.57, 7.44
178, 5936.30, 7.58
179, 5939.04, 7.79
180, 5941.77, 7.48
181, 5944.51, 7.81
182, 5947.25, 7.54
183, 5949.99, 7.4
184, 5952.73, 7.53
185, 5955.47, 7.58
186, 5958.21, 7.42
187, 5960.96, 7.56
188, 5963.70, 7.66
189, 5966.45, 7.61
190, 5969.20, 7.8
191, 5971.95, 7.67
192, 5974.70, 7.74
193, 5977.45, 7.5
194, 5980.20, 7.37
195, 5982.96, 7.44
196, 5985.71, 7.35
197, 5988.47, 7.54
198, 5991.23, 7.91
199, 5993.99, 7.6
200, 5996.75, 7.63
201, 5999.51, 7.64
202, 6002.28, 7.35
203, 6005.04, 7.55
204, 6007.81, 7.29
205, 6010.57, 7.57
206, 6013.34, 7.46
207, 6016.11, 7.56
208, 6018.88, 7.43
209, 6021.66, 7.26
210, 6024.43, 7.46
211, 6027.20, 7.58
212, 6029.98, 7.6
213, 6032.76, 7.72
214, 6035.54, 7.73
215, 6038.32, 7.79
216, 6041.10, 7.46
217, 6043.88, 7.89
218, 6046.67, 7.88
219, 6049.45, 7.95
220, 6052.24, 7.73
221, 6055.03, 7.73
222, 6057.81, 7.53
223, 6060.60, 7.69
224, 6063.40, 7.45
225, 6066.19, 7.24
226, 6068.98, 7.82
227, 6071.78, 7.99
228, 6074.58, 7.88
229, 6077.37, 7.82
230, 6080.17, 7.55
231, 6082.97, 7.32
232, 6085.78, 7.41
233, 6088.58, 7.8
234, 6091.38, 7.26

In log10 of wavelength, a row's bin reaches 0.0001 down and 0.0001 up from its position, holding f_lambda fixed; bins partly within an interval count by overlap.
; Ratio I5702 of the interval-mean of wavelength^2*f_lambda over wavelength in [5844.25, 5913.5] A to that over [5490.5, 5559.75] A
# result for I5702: 1.13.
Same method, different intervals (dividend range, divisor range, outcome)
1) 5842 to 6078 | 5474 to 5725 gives 1.21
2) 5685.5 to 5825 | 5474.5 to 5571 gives 1.19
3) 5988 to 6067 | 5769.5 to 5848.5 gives 1.09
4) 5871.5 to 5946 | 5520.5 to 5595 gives 1.14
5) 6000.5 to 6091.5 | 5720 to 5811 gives 1.12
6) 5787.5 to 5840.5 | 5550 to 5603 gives 1.23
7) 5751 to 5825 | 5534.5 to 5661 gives 1.16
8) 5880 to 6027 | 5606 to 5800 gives 1.08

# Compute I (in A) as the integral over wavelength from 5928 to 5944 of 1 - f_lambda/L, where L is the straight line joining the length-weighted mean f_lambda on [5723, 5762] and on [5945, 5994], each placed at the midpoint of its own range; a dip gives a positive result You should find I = -0.1 A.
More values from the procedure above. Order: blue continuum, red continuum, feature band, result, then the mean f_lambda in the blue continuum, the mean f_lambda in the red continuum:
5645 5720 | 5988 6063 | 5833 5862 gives -0.8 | 7.18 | 7.61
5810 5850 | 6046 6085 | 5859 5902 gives 7.0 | 7.66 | 7.68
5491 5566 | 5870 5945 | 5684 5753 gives -4.5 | 6.84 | 6.9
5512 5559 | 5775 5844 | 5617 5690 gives 0.2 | 6.91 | 7.52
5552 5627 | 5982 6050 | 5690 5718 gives -0.5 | 6.73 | 7.58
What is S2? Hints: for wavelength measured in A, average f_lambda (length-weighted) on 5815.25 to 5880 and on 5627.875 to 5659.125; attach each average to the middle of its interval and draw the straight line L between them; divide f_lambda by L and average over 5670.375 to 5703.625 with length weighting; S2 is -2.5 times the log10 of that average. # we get 0.02 mag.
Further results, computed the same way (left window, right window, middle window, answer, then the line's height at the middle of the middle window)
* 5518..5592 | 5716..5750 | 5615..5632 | 0.03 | 7.12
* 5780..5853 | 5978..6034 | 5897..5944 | 0.02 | 7.53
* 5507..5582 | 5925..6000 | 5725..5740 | -0.04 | 7.18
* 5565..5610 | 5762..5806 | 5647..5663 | -0.04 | 6.9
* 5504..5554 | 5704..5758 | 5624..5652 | 0.00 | 7.14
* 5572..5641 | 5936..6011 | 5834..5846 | -0.05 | 7.3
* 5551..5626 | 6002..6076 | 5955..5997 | -0.01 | 7.5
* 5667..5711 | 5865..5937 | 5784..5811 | -0.06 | 7.01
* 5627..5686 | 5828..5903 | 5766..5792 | -0.05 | 7.05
